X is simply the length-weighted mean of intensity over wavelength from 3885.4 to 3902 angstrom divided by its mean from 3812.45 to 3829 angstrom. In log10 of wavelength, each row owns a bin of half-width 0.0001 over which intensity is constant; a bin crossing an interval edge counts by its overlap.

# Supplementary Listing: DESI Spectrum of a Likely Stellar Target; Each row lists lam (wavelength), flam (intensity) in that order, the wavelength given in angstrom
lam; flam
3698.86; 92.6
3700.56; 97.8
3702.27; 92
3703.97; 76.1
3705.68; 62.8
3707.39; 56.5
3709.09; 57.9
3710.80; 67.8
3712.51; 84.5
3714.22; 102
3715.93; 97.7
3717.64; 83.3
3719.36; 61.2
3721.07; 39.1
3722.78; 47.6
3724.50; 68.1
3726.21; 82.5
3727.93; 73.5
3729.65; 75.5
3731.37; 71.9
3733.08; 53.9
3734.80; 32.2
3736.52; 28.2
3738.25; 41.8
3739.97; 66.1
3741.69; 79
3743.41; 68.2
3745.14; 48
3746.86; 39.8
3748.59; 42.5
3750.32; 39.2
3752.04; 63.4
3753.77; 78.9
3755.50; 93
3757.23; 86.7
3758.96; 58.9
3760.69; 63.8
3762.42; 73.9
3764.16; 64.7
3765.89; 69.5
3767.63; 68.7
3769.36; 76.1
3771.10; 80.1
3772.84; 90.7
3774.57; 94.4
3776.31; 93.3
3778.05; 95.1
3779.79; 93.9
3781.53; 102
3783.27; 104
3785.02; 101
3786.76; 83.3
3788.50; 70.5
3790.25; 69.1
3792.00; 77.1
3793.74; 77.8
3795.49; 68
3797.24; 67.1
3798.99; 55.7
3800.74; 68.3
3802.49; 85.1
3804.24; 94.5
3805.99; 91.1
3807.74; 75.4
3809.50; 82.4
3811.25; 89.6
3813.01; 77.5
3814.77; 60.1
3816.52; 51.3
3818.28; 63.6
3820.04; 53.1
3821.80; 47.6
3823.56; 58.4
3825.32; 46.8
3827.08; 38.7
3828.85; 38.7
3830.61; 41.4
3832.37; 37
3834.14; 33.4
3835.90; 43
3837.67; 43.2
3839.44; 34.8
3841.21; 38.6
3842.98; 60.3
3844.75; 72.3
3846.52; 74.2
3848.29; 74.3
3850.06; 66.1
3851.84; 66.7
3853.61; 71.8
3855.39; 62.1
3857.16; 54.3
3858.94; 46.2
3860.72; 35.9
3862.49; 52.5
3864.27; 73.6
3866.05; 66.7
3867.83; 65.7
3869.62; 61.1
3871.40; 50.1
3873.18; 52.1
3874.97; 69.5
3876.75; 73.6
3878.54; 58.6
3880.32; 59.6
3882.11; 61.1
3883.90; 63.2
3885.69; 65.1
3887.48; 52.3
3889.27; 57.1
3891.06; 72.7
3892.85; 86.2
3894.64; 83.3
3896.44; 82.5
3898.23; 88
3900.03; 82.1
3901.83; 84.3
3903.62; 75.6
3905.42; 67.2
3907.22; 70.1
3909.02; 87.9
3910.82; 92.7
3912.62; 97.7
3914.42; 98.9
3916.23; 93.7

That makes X 1.4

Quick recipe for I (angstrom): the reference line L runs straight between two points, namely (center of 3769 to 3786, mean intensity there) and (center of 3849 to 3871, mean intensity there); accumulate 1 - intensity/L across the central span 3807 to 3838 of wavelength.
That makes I 8.76 angstrom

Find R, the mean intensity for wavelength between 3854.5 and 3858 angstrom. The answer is 58.3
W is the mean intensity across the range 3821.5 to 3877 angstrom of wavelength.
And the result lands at 54.6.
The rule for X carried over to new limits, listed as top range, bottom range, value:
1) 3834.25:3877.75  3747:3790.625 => 0.75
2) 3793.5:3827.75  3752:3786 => 0.81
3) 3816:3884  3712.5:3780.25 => 0.80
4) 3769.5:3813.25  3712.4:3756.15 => 1.32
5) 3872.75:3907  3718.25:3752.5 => 1.25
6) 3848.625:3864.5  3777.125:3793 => 0.66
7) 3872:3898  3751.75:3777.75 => 0.87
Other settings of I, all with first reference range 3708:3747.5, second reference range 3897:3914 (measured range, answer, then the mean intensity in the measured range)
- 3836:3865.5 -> 7.5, 57.6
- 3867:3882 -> 3.5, 61.2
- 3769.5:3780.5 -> -3.4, 90.2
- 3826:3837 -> 5.3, 38.9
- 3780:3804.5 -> -3.2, 80.2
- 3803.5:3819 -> -0.7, 76.1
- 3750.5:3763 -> -0.9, 72.2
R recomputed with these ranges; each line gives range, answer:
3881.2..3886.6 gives 63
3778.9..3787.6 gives 96.9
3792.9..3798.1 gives 70.9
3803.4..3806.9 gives 92.7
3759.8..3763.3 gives 68.7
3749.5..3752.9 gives 51.6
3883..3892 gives 62.2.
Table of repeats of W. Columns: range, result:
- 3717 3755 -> 58.5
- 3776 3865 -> 65.6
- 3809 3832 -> 56.8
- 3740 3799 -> 74.8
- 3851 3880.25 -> 60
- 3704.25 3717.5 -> 76.1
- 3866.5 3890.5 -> 61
